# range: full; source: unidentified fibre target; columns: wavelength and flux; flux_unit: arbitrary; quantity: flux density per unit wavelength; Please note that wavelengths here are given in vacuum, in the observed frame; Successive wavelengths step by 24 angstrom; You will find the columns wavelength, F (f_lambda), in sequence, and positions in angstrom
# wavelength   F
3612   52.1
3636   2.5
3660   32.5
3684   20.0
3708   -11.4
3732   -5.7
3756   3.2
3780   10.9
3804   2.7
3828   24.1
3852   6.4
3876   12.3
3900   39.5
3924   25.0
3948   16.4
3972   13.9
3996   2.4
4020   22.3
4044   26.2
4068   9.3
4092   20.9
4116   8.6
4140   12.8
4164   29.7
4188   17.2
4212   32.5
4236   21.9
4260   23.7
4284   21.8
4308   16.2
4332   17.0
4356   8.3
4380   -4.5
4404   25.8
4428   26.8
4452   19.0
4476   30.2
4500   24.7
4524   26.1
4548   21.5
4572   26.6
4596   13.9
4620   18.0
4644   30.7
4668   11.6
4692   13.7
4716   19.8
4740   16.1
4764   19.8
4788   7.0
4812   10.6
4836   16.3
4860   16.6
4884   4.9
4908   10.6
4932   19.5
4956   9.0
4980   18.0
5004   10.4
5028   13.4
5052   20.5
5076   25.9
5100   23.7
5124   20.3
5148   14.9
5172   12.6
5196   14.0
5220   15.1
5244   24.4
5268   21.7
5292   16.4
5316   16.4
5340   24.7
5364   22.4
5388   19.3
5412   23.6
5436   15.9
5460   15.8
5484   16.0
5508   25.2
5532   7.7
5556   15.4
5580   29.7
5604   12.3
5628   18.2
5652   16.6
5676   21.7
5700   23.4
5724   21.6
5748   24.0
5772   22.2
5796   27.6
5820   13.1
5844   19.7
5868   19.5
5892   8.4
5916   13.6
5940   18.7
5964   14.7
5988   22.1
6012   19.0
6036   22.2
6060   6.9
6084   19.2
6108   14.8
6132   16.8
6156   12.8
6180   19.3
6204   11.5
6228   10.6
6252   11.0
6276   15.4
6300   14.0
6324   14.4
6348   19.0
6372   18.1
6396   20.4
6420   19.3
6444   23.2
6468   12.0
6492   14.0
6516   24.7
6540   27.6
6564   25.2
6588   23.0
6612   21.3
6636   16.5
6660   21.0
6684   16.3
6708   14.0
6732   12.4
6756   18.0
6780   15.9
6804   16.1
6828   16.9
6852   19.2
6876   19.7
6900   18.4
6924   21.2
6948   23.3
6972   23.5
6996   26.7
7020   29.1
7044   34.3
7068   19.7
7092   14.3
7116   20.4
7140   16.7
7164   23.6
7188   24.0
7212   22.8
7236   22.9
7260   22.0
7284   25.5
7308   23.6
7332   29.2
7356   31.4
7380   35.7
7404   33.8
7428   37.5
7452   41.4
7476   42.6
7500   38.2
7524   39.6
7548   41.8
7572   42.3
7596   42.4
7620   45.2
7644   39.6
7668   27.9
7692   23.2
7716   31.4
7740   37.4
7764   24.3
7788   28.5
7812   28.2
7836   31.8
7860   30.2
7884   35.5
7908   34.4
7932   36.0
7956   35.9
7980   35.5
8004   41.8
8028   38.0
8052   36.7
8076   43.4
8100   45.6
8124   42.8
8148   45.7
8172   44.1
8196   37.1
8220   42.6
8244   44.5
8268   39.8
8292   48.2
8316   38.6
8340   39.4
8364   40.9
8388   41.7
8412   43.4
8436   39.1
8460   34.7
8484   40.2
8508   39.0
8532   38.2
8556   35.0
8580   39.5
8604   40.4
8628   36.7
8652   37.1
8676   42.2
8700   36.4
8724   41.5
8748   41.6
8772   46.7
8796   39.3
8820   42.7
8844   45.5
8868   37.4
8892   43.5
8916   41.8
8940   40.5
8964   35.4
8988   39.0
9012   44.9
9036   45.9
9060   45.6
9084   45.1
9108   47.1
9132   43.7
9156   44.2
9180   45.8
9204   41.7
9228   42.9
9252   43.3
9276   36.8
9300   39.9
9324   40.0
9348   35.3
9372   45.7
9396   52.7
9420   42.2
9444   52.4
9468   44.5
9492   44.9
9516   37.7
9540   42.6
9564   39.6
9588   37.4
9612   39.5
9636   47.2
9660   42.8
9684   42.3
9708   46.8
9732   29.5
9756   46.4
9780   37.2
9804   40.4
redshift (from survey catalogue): 0.000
